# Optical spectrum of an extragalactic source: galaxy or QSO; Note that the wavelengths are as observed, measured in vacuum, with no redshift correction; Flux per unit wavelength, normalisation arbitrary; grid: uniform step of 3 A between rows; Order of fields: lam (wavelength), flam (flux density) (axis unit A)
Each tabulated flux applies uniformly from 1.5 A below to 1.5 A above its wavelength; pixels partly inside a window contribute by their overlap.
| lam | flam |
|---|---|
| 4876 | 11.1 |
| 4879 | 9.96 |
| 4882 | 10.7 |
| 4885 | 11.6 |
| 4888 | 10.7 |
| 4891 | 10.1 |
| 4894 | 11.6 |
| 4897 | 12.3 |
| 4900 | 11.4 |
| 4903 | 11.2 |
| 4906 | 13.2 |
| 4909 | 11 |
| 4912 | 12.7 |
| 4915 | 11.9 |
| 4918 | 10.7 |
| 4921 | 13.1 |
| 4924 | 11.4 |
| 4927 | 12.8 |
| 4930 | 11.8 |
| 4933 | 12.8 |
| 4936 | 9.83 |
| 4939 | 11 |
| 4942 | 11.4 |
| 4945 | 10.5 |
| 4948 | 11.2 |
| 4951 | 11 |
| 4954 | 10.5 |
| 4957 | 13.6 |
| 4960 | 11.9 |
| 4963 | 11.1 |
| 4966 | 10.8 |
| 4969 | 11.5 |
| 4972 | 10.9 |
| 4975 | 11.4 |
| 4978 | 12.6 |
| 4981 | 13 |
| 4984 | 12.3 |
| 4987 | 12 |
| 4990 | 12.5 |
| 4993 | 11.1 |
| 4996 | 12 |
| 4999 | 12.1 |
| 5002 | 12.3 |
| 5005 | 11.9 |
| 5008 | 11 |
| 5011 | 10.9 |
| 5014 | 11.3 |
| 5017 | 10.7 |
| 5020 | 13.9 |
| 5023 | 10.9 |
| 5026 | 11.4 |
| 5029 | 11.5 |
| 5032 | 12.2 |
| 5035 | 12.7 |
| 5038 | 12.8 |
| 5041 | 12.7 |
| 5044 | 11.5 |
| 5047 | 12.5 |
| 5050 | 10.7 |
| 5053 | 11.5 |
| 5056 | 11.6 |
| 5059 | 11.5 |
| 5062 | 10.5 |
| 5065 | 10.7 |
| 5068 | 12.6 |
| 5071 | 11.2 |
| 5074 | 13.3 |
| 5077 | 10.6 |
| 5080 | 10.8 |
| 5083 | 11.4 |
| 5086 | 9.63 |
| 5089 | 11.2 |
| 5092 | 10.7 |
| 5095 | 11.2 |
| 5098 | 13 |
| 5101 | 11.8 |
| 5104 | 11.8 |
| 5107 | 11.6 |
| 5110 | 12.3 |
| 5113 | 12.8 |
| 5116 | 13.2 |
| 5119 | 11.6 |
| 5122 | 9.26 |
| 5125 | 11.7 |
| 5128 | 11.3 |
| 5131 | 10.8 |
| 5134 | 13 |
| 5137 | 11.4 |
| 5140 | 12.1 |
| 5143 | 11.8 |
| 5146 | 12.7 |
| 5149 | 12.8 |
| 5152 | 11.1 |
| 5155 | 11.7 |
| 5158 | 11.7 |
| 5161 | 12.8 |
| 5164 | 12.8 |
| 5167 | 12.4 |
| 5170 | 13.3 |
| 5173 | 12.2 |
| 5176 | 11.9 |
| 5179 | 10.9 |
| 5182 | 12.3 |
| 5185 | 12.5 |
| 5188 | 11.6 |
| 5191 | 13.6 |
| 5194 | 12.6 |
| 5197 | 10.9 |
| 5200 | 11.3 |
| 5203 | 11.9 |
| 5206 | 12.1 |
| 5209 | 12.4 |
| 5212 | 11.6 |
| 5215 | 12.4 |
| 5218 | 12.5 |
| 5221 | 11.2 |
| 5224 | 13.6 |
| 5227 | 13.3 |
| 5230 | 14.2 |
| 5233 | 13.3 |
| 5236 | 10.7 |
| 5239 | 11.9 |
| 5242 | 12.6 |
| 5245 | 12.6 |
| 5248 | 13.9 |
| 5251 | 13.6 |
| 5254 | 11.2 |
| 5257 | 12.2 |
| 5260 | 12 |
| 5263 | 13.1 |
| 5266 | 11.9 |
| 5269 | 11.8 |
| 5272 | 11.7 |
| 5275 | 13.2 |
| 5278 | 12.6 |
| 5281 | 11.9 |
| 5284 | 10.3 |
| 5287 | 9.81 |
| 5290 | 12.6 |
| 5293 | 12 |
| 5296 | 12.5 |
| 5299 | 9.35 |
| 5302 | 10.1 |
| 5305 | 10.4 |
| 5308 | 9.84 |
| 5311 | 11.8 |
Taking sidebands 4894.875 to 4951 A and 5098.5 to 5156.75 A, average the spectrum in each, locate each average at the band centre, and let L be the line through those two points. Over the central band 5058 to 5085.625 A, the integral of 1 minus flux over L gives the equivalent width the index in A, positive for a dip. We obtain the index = 1.1 A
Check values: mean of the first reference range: 11.7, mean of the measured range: 11.3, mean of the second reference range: 11.8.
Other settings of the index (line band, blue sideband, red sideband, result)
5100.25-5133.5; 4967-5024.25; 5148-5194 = 1.15 A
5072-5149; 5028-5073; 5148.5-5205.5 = 1.75 A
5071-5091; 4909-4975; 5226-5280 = 1.38 A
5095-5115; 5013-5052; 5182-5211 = -0.28 A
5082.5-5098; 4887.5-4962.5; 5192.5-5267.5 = 1.30 A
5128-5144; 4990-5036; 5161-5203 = 0.39 A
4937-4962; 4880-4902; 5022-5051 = 0.28 A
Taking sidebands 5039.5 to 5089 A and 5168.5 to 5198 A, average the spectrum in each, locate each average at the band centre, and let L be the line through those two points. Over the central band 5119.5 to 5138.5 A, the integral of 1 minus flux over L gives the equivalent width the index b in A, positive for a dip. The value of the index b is 0.9 A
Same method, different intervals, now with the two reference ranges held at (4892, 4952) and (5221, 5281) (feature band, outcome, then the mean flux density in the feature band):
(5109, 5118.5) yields -0.4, 12.7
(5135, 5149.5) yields 0.1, 12.1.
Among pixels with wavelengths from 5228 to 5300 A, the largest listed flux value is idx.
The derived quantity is 14.2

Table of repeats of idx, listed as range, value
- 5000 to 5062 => 13.9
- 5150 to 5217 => 13.6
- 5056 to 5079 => 13.3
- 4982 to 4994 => 12.5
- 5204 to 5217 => 12.4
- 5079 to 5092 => 11.4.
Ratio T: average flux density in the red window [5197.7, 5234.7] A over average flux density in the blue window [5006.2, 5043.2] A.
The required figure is 1.05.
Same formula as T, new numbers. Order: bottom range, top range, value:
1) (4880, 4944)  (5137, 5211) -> 1.05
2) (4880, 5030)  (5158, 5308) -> 1.04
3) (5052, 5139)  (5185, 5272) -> 1.07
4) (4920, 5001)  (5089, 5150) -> 1.01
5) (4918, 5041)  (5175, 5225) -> 1.03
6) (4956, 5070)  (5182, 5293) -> 1.04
